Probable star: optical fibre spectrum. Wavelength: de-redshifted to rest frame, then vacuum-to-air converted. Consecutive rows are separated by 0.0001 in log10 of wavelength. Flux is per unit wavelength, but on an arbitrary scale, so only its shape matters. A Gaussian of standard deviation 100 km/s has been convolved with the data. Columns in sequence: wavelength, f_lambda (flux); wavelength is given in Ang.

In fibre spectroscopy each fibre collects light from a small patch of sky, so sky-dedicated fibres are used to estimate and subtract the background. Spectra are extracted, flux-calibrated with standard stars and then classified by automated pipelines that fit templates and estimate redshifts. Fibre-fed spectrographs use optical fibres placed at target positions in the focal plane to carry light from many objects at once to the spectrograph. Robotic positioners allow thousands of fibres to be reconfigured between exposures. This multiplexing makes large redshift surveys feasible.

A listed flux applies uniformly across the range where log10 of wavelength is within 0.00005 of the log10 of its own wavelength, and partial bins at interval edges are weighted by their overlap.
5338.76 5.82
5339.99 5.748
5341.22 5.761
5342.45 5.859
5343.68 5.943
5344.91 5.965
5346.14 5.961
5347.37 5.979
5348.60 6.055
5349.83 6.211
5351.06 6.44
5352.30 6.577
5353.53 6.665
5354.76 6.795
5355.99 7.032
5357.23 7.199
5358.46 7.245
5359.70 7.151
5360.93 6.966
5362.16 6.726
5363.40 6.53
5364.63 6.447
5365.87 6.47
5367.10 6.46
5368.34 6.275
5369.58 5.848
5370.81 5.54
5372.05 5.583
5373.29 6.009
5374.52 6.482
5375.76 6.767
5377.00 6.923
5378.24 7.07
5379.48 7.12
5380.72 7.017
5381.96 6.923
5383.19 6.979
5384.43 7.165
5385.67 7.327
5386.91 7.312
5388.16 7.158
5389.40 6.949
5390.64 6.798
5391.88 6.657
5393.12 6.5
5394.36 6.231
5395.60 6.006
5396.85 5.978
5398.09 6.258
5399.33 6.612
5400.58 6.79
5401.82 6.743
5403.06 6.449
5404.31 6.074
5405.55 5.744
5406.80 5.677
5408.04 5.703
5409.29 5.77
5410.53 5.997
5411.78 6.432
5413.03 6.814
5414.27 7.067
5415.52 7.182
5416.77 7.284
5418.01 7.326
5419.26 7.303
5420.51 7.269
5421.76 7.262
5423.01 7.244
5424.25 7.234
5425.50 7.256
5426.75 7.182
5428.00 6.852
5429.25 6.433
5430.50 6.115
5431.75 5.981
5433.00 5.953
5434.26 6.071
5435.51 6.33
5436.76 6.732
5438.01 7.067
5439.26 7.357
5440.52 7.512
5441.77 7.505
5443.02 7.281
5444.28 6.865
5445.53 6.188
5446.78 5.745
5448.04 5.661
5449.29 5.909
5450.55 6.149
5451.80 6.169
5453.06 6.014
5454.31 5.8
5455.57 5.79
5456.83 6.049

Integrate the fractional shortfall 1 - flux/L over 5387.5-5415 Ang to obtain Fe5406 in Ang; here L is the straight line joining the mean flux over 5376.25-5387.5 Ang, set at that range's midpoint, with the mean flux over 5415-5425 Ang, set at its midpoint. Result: 3.0 Ang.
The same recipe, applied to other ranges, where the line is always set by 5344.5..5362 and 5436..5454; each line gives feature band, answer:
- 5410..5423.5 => -0.9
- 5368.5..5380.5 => 0.4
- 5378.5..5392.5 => -0.9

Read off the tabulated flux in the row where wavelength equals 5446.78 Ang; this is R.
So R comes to 5.745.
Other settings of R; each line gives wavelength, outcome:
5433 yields 5.953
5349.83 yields 6.211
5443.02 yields 7.281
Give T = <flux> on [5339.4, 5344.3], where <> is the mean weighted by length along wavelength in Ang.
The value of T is 5.83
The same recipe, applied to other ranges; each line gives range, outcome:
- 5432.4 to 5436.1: 6.1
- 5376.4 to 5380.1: 7.03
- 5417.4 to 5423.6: 7.27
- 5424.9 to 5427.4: 7.21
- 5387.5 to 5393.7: 6.81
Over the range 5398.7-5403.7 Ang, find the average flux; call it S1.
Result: 6.64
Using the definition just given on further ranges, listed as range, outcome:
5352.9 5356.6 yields 6.84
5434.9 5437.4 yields 6.55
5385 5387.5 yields 7.32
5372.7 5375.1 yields 6.26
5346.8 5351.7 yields 6.17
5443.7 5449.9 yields 6.07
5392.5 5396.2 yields 6.26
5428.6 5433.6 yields 6.13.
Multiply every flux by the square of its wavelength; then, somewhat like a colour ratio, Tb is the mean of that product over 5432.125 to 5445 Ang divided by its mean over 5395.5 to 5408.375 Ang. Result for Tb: 1.1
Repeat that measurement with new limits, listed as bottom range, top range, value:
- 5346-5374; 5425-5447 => 1.07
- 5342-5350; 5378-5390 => 1.20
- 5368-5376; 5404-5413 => 1.00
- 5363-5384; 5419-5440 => 1.07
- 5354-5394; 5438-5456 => 0.99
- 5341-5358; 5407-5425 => 1.10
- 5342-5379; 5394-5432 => 1.04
